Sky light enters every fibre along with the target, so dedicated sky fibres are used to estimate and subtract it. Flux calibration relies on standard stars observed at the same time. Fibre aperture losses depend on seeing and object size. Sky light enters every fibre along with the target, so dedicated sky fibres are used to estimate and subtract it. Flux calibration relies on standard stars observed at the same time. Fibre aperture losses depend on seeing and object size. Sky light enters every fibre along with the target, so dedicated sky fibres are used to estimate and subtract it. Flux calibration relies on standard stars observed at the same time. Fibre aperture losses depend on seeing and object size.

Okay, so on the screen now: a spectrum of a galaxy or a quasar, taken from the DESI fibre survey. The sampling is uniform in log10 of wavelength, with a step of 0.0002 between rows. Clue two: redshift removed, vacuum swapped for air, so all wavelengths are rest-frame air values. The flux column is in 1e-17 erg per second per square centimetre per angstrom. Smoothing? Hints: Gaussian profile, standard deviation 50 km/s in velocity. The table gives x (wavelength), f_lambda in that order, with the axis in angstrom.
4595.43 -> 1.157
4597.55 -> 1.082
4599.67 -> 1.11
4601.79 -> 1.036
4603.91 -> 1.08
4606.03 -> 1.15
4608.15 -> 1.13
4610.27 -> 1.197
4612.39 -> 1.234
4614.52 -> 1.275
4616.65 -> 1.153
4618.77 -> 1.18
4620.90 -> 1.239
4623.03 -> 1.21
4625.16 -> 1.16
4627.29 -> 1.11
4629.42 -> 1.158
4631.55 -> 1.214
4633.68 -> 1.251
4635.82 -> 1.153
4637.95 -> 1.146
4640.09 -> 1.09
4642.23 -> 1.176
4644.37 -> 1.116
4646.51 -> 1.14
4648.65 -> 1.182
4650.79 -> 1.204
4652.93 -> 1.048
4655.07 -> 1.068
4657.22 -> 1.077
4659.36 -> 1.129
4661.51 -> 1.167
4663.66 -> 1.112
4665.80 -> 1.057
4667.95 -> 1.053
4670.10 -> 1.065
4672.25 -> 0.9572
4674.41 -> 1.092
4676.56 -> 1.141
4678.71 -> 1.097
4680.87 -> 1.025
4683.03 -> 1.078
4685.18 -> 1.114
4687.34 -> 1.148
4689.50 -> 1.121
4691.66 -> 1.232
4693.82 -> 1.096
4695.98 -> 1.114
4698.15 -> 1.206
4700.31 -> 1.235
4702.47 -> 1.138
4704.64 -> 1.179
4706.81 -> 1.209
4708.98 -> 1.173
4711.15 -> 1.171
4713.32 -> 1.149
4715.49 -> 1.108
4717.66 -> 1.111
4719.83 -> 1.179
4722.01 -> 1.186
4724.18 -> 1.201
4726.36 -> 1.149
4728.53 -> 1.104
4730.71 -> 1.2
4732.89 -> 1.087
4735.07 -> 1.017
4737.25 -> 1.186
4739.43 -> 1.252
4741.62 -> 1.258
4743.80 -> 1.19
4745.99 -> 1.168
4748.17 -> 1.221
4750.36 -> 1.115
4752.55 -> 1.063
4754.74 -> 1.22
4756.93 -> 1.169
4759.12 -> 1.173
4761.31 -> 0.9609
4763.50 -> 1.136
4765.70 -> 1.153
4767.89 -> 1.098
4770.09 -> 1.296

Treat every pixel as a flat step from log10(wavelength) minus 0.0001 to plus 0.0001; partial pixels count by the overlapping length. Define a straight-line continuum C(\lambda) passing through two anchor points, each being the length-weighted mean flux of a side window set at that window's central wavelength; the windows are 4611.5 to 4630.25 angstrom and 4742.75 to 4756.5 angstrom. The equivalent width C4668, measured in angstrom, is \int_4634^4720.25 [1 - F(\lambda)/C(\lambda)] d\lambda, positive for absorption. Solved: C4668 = 3.7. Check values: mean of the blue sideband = 1.19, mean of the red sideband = 1.16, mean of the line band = 1.13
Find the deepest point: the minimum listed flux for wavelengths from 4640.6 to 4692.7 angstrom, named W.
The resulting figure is 0.9572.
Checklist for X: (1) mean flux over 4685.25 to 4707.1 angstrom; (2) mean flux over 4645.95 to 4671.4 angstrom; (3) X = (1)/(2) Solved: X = 1.05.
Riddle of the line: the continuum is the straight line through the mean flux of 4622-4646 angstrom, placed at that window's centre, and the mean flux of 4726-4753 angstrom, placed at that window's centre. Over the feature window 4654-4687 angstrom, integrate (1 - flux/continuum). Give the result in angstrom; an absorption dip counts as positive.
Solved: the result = 2.2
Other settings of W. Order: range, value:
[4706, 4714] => 1.149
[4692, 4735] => 1.087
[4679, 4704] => 1.025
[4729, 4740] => 1.017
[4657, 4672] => 1.053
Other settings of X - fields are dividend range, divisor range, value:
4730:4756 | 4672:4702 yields 1.04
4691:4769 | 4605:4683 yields 1.02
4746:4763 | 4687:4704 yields 0.98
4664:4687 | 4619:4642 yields 0.91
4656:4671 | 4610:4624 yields 0.90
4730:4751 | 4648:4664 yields 1.04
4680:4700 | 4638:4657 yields 1.00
